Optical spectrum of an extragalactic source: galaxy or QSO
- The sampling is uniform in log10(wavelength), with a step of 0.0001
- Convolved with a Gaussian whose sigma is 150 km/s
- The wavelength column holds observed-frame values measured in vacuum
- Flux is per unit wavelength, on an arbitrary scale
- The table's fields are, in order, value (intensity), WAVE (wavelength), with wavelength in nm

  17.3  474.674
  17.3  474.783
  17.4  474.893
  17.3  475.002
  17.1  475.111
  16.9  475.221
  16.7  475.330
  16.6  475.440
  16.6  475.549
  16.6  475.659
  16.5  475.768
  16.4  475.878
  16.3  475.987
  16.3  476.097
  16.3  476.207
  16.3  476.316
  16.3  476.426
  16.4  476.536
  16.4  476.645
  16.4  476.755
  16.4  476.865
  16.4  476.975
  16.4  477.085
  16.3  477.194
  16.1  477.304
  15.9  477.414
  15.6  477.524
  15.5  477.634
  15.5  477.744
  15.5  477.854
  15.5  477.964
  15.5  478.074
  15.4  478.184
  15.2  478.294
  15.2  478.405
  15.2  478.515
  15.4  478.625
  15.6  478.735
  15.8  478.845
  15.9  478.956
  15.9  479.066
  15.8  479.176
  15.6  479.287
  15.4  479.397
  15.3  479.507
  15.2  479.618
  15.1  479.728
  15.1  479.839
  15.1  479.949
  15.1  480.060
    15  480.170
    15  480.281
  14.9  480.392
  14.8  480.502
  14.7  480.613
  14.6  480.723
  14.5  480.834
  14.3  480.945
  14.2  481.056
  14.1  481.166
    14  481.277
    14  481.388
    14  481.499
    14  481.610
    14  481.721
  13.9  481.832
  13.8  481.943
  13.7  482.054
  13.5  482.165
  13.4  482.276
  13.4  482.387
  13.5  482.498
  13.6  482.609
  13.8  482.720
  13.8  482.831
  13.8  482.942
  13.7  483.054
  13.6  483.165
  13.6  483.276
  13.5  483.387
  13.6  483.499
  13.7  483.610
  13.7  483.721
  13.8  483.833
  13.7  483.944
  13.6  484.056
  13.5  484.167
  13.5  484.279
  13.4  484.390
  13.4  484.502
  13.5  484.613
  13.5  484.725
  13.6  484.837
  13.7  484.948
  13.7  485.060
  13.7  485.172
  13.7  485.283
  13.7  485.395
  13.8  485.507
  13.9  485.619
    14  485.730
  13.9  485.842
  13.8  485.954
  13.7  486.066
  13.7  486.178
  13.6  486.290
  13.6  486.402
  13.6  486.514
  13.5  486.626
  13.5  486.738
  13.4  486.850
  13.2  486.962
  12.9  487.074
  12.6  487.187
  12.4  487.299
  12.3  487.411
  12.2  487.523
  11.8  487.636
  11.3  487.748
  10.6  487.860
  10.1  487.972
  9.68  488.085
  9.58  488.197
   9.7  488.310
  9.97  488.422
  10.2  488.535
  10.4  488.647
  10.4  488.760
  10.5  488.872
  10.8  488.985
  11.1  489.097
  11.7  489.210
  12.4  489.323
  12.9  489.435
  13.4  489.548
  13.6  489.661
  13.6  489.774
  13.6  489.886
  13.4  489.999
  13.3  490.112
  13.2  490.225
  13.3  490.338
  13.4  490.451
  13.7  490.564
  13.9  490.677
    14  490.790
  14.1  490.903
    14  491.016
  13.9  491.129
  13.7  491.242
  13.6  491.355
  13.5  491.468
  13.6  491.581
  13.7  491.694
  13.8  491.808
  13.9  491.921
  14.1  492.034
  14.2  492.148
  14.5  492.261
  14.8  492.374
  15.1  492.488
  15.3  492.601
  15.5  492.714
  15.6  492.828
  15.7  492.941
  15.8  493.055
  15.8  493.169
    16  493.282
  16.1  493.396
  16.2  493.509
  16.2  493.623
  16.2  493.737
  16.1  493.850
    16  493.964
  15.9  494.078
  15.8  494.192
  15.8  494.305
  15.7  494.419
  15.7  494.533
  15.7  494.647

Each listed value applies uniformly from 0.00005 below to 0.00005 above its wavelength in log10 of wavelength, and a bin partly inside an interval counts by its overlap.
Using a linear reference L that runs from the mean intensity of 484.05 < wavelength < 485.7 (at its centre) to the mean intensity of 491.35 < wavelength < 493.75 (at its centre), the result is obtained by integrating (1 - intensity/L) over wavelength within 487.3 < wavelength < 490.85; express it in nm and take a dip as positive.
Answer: 0.599 nm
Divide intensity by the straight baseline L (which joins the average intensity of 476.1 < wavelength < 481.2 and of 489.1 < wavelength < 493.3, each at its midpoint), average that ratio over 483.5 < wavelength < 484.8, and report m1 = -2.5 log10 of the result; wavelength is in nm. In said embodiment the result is 0.10 mag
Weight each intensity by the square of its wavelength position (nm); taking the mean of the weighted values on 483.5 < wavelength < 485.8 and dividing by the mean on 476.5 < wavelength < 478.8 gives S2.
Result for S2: 0.89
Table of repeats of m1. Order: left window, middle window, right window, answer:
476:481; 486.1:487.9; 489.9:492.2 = 0.122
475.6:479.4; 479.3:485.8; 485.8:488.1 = 0.011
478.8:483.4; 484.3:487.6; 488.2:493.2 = 0.034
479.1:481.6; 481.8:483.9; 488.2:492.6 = 0.054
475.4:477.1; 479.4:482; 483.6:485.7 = 0.028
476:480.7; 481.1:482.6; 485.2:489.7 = 0.043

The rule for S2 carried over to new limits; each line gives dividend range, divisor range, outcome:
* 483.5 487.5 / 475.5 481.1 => 0.89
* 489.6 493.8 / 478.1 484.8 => 1.05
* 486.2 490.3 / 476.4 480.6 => 0.81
